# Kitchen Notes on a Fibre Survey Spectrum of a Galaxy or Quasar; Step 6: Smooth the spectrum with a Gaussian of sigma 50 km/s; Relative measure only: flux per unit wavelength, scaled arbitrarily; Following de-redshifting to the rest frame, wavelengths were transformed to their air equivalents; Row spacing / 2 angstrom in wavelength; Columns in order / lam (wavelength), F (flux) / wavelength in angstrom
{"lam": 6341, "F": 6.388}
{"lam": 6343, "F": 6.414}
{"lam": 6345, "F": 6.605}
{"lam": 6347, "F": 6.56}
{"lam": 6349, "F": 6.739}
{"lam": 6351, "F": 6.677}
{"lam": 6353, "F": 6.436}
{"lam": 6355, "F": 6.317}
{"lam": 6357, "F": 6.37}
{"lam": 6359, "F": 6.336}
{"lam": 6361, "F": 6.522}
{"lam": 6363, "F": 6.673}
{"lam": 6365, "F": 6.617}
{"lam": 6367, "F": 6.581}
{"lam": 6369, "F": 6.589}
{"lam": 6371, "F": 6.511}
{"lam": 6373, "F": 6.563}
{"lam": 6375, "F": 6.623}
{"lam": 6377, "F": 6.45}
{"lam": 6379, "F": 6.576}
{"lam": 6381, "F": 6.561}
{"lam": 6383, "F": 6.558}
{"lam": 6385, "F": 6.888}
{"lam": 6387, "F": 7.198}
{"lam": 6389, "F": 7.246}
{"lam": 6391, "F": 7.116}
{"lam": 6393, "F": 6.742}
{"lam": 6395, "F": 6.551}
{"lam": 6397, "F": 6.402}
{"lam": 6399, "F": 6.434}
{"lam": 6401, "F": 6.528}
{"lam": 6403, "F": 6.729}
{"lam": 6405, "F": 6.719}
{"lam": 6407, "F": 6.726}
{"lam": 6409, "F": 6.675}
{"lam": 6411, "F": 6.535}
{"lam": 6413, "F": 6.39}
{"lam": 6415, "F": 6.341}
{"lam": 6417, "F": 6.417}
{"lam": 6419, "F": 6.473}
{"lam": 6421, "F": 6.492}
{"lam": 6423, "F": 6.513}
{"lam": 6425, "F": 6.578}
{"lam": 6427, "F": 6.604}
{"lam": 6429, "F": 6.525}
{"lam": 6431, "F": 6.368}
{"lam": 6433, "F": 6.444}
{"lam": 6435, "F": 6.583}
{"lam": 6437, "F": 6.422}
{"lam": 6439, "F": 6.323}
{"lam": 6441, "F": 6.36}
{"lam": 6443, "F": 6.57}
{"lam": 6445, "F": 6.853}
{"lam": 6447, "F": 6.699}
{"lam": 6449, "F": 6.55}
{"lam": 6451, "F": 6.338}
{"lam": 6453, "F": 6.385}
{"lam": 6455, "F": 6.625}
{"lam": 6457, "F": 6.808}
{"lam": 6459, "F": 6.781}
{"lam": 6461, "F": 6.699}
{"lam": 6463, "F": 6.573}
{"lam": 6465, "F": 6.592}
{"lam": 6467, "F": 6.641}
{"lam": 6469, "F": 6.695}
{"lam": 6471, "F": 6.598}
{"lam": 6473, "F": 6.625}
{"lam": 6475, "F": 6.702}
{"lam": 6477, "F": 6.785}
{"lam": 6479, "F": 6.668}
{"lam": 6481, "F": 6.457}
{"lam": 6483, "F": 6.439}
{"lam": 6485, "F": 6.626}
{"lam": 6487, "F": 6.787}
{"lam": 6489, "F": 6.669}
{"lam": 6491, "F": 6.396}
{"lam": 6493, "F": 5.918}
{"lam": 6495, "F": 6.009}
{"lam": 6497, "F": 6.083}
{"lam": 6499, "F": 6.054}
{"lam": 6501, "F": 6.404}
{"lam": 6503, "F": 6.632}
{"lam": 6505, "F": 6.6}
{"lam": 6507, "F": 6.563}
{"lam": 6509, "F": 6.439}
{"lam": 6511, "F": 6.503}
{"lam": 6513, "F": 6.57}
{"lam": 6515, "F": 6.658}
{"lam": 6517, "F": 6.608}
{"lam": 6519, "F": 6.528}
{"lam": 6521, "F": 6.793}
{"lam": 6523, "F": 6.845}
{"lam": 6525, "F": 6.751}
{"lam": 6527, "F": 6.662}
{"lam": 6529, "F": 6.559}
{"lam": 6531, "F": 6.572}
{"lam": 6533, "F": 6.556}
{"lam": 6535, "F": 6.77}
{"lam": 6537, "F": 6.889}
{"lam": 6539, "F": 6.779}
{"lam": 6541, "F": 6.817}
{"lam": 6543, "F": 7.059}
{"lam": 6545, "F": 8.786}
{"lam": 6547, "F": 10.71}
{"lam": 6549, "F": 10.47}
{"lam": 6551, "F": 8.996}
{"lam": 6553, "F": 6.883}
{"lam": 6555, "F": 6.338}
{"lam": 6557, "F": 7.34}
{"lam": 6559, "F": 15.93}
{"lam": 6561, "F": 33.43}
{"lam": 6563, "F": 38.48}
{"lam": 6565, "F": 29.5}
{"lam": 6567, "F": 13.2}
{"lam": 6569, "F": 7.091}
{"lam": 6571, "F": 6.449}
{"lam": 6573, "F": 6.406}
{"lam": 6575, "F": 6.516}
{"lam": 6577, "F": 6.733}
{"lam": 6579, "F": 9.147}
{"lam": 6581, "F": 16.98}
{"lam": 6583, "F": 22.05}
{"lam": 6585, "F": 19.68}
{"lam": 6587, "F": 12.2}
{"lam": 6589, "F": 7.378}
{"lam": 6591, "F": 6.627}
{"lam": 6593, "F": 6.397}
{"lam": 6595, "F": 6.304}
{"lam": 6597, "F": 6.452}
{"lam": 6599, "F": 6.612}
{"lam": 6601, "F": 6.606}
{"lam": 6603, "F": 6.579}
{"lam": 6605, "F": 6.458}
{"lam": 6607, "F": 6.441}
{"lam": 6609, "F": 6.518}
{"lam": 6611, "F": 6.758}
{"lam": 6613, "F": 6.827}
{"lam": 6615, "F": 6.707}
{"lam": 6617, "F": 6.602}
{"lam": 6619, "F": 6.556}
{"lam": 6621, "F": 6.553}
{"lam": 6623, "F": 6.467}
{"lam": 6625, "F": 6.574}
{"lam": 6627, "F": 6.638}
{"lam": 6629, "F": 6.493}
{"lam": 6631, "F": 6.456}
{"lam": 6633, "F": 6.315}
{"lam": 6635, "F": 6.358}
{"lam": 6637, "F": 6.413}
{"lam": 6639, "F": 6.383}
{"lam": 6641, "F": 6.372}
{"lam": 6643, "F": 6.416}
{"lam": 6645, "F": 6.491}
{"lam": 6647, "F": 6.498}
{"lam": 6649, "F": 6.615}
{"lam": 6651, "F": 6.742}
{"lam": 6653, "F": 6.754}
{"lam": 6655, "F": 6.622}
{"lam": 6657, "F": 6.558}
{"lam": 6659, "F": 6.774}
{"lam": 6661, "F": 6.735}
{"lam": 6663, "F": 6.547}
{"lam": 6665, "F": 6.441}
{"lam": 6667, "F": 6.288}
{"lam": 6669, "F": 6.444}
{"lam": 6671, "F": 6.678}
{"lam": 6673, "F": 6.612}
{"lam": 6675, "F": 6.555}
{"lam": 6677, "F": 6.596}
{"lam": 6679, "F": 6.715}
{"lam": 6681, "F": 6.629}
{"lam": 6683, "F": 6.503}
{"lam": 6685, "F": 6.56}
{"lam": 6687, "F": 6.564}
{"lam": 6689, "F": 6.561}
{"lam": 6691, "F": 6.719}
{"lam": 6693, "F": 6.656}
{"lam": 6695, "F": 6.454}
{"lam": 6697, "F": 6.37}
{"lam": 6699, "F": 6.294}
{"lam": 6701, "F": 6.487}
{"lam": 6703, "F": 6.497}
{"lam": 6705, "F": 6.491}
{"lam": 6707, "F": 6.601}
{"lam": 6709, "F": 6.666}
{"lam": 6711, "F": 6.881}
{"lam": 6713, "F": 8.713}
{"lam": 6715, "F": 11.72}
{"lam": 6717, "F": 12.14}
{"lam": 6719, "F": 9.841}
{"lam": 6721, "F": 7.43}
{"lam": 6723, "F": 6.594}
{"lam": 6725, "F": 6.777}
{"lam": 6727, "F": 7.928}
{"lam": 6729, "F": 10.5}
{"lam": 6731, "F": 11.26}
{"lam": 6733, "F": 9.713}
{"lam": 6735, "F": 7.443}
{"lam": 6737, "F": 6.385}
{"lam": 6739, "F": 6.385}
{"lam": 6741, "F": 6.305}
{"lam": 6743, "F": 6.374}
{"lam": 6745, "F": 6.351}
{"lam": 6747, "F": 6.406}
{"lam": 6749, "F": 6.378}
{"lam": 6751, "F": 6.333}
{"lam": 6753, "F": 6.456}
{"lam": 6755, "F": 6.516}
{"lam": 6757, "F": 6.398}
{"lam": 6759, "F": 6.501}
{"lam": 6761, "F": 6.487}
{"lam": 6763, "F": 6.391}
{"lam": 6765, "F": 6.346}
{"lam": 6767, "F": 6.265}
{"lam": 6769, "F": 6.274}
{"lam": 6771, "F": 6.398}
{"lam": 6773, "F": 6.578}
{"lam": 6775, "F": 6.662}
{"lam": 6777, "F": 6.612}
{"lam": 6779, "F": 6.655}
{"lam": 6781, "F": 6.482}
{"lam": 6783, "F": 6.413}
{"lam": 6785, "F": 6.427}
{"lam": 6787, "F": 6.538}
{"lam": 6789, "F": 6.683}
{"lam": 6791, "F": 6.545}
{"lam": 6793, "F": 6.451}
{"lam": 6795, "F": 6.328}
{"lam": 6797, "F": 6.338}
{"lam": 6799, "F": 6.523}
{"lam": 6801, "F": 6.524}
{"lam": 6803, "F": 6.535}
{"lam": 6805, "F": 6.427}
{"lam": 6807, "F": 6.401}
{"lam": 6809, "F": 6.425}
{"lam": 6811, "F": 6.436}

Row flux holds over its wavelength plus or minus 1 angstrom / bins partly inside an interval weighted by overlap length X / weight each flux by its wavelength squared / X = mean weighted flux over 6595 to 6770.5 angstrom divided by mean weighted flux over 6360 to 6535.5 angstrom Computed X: 1.1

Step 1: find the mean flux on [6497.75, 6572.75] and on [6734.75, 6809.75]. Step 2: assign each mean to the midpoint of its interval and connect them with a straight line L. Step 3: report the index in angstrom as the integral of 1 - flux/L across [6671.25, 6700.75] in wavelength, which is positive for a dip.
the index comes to 4.04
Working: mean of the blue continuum 9.58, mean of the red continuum 6.46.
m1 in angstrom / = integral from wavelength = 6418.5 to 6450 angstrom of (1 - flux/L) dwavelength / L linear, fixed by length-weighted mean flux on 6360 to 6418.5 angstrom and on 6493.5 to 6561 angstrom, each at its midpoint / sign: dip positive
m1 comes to 2.0 angstrom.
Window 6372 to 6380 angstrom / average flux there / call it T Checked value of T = 6.55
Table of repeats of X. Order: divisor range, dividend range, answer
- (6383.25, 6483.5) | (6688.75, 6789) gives 1.18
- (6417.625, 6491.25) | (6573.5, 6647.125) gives 1.25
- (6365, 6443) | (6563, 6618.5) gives 1.60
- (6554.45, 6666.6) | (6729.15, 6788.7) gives 0.78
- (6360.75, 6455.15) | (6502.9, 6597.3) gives 1.59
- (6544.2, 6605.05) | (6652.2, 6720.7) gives 0.62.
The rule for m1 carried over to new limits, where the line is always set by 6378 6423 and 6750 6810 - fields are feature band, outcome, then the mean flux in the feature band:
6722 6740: -4.50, 8.11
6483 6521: 0.82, 6.46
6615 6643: 0.24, 6.48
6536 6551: -3.85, 8.27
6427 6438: 0.25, 6.48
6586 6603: -1.88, 7.28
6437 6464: 0.19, 6.58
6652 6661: -0.22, 6.68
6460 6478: -0.12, 6.66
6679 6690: -0.11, 6.58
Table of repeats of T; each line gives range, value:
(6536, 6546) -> 7.27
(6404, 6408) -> 6.72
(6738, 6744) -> 6.35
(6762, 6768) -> 6.33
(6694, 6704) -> 6.42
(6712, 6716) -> 10.2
